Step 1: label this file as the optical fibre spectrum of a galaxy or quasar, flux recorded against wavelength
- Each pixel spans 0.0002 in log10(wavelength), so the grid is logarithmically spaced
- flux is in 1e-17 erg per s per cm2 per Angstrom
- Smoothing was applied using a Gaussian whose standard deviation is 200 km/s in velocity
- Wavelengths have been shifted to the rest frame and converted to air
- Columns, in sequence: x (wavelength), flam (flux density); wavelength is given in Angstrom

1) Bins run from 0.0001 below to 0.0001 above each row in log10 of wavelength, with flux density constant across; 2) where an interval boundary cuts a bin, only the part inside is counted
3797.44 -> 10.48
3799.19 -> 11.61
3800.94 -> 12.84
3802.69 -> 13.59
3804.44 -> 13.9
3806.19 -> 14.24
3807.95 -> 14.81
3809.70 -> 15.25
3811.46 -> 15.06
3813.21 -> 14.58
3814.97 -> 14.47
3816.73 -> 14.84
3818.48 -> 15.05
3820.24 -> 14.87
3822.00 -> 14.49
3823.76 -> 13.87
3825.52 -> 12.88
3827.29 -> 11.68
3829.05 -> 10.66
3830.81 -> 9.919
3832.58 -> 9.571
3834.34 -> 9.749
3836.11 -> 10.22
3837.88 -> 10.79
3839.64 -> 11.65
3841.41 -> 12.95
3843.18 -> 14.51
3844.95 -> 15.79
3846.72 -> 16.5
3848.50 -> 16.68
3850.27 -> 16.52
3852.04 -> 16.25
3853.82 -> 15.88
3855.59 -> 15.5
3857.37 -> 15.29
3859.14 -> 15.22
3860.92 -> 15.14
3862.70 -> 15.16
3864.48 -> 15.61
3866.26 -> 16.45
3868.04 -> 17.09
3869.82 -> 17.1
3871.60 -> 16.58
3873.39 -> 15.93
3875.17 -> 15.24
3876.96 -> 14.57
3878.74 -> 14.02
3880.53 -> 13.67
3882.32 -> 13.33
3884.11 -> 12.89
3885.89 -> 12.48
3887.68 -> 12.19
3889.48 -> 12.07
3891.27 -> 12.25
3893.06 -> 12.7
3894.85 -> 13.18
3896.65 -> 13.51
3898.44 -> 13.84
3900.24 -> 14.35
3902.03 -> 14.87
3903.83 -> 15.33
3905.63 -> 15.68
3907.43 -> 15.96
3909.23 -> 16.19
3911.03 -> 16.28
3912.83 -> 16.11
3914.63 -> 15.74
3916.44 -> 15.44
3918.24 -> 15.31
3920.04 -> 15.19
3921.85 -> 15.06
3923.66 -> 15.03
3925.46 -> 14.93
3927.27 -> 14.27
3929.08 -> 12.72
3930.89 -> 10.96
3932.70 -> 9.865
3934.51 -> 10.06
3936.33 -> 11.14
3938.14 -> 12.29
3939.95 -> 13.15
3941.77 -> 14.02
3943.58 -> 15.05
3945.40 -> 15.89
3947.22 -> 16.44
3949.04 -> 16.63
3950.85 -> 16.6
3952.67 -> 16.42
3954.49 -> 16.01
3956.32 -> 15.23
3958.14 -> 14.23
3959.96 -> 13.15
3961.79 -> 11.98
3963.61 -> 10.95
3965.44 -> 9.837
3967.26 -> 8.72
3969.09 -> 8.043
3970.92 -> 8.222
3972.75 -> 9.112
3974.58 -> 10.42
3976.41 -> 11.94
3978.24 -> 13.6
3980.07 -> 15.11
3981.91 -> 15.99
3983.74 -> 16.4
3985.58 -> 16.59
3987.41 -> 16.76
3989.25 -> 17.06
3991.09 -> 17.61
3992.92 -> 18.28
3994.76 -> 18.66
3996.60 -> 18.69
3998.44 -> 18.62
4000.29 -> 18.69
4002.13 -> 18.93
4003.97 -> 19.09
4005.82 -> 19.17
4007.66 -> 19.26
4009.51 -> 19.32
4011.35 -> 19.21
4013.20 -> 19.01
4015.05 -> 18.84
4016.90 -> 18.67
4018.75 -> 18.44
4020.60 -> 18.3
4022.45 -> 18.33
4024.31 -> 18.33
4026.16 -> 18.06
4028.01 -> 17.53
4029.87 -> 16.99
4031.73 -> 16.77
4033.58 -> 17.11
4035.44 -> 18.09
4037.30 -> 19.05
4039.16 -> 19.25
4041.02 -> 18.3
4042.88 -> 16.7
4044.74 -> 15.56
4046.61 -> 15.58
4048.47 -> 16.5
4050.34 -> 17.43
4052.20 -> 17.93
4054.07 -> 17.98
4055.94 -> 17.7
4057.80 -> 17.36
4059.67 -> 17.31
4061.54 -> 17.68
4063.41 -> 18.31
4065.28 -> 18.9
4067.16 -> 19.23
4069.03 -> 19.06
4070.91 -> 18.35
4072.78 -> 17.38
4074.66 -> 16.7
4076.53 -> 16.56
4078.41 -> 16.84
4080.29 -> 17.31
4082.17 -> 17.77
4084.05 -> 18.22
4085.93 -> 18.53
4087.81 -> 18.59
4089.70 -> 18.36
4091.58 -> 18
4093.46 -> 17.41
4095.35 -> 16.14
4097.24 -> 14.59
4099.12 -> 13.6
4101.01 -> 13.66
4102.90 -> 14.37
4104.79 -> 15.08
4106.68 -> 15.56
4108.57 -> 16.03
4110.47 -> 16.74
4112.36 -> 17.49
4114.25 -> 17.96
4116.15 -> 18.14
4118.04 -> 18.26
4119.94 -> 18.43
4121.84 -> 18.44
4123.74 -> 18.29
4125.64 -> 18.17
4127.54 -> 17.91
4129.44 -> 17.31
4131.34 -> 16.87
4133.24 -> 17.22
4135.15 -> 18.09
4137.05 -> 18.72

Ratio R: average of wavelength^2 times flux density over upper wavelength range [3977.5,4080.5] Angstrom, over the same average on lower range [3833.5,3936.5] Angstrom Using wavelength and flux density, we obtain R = 1.34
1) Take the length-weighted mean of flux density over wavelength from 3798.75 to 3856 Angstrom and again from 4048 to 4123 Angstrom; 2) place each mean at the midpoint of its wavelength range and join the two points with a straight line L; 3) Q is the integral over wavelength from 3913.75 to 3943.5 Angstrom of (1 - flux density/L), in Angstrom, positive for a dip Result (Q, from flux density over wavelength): 3.1 Angstrom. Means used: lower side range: 13.7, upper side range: 17.3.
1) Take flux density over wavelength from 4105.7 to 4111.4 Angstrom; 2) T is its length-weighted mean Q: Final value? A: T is 16.1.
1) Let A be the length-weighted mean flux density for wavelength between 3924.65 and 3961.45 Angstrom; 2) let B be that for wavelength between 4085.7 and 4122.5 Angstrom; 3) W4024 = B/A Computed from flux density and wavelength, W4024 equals 1.2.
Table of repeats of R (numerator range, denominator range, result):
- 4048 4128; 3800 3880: 1.37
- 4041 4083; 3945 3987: 1.37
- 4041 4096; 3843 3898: 1.31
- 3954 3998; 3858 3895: 1.01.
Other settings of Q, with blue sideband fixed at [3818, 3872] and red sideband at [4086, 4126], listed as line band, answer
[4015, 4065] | -4.8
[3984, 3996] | -1.4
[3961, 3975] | 5.3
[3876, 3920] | 1.3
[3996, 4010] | -2.8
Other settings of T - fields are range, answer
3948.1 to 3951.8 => 16.6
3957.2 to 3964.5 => 12.6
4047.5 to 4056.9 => 17.5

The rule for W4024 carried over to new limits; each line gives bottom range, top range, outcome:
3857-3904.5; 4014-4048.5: 1.23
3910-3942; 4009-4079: 1.30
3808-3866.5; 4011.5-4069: 1.28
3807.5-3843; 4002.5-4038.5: 1.43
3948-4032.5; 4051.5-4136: 1.09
